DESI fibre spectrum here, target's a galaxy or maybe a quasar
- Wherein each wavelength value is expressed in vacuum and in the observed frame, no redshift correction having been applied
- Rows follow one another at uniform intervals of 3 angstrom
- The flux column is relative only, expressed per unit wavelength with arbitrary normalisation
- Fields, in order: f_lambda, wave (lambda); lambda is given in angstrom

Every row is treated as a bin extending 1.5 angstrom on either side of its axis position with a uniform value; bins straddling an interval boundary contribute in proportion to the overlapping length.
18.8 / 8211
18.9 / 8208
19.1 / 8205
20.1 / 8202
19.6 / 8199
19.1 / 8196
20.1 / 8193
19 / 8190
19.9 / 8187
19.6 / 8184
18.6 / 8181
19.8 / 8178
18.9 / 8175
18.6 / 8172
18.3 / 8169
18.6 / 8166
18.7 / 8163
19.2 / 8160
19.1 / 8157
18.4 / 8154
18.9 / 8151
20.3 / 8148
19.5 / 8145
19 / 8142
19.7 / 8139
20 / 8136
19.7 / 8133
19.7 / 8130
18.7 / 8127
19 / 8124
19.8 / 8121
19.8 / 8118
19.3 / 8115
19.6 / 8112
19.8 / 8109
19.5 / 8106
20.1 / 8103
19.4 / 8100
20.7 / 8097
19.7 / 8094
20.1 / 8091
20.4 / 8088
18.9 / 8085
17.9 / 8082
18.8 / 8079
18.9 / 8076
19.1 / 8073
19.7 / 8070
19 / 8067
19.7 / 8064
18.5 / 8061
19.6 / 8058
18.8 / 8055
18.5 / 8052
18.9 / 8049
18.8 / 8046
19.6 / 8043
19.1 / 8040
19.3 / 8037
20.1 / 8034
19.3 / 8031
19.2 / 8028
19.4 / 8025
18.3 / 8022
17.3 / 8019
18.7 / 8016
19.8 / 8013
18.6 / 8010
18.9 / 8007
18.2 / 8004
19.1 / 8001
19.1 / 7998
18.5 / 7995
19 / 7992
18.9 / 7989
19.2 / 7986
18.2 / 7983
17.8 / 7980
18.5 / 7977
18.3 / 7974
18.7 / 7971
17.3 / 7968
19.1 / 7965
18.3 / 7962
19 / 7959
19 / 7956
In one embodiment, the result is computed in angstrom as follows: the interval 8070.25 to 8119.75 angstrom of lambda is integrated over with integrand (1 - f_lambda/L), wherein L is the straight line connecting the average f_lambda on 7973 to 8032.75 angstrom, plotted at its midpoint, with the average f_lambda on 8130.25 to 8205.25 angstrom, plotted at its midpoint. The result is -1.2 angstrom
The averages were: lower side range 18.7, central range 19.5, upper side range 19.3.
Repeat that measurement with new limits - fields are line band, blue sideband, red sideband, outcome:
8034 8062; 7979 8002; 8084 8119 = 0.29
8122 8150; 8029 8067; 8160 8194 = -0.57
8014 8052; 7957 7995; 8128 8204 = -0.47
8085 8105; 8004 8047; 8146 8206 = -0.91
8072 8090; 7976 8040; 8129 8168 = 0.03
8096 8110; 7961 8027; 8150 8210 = -0.71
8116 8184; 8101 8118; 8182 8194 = 1.46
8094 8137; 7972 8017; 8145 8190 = -1.54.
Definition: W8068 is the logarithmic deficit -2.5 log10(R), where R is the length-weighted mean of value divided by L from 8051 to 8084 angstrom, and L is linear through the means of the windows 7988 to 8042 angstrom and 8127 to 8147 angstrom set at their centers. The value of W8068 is 0.01 mag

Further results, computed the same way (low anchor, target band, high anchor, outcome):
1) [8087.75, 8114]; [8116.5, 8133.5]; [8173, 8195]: 0.02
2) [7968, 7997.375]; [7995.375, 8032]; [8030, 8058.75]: 0.00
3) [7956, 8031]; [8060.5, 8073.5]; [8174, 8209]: -0.02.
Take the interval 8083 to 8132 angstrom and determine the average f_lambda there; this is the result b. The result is 19.6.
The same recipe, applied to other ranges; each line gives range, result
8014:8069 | 19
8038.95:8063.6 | 19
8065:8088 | 19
